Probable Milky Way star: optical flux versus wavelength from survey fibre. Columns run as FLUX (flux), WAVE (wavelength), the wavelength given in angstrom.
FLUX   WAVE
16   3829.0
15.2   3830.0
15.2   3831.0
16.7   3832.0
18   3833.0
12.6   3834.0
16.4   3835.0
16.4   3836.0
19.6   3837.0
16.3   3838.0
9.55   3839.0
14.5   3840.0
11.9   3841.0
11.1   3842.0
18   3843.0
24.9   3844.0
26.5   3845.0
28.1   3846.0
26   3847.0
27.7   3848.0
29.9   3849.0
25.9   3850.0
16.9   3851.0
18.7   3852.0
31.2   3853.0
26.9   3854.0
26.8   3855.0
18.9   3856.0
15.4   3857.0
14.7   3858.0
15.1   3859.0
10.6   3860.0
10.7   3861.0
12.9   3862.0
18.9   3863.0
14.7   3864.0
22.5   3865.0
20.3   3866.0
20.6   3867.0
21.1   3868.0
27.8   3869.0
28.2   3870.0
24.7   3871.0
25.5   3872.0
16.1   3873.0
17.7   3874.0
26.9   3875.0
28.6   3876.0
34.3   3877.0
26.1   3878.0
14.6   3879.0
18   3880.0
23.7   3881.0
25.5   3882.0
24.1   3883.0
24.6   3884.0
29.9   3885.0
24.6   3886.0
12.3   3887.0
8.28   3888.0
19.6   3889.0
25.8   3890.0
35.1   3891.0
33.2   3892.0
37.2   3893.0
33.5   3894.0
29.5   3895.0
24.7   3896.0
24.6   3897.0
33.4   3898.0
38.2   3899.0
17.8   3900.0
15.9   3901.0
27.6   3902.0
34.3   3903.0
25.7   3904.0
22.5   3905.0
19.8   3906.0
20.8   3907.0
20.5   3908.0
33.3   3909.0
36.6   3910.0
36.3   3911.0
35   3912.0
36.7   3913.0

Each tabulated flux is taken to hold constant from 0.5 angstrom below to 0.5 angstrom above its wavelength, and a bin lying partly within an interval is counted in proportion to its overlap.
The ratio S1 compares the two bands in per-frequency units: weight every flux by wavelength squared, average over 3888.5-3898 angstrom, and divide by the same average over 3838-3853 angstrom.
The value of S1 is 1.44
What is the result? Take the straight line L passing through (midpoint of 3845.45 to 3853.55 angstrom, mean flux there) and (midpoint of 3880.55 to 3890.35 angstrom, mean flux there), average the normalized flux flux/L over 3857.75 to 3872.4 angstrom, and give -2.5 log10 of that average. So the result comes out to 0.23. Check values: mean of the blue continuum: 25.6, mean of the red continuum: 21.8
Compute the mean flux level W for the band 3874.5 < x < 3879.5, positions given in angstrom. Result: 26.1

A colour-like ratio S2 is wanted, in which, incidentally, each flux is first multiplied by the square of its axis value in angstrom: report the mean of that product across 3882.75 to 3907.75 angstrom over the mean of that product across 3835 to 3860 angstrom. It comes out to 1.30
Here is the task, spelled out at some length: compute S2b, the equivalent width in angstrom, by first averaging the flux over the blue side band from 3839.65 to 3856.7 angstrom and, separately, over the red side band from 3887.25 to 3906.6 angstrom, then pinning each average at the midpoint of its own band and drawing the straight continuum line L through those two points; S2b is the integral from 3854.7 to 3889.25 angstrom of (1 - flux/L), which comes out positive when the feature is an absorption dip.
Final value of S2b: 5.4 angstrom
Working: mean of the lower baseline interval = 22.6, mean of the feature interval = 20.7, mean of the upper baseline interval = 26.5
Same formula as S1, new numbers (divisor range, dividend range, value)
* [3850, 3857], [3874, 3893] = 1.08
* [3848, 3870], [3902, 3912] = 1.41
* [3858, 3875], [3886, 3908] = 1.34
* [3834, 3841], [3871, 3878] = 1.69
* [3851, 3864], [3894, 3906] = 1.50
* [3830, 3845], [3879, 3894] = 1.55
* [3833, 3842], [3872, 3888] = 1.59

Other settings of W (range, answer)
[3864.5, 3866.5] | 21.4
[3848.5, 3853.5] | 24.5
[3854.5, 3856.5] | 22.9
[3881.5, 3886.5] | 25.7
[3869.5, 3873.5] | 23.6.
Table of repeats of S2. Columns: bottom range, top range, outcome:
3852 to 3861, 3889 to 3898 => 1.58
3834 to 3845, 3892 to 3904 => 1.83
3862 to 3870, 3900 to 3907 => 1.16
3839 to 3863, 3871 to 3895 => 1.26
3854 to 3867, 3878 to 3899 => 1.49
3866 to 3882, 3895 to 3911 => 1.15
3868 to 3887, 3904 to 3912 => 1.16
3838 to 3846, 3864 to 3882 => 1.36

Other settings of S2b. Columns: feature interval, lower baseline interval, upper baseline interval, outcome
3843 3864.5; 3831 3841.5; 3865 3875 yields -2.61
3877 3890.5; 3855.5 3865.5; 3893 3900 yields 1.61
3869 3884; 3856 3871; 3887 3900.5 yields -1.34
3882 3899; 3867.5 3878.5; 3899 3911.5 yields -0.48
